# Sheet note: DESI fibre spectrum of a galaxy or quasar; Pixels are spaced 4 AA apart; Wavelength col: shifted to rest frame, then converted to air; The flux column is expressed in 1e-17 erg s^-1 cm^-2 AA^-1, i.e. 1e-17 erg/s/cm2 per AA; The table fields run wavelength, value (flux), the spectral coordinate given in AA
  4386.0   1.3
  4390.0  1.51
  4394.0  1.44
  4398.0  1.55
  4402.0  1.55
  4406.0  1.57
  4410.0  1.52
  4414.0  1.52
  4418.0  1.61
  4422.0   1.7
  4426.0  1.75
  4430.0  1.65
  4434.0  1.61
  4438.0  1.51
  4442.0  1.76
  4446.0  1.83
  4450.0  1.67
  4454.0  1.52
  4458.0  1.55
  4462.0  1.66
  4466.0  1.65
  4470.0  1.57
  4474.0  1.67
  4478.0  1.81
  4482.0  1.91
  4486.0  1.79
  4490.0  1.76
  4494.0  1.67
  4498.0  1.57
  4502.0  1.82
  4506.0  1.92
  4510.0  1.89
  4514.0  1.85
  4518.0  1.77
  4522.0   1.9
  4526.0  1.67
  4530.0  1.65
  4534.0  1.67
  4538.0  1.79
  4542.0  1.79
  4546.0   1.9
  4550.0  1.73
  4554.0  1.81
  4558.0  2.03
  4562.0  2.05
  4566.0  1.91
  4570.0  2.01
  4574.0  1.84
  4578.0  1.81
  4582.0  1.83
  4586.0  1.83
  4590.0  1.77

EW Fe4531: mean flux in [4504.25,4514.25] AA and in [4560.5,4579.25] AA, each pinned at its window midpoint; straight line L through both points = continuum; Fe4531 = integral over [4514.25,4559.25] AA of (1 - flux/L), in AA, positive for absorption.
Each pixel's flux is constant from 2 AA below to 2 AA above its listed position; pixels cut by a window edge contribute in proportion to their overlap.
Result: 2.8 AA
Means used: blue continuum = 1.89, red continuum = 1.93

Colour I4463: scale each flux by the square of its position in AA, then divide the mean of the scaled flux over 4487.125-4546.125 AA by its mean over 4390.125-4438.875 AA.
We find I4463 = 1.2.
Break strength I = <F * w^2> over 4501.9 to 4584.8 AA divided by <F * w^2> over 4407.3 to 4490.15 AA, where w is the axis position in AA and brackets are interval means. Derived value 1.2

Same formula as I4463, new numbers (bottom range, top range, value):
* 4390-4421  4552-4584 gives 1.33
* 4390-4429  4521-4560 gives 1.20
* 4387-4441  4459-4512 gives 1.14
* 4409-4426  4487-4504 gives 1.10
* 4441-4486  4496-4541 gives 1.07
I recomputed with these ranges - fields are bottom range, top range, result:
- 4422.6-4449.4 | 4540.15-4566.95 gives 1.18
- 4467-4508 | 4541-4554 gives 1.06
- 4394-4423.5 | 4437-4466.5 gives 1.07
